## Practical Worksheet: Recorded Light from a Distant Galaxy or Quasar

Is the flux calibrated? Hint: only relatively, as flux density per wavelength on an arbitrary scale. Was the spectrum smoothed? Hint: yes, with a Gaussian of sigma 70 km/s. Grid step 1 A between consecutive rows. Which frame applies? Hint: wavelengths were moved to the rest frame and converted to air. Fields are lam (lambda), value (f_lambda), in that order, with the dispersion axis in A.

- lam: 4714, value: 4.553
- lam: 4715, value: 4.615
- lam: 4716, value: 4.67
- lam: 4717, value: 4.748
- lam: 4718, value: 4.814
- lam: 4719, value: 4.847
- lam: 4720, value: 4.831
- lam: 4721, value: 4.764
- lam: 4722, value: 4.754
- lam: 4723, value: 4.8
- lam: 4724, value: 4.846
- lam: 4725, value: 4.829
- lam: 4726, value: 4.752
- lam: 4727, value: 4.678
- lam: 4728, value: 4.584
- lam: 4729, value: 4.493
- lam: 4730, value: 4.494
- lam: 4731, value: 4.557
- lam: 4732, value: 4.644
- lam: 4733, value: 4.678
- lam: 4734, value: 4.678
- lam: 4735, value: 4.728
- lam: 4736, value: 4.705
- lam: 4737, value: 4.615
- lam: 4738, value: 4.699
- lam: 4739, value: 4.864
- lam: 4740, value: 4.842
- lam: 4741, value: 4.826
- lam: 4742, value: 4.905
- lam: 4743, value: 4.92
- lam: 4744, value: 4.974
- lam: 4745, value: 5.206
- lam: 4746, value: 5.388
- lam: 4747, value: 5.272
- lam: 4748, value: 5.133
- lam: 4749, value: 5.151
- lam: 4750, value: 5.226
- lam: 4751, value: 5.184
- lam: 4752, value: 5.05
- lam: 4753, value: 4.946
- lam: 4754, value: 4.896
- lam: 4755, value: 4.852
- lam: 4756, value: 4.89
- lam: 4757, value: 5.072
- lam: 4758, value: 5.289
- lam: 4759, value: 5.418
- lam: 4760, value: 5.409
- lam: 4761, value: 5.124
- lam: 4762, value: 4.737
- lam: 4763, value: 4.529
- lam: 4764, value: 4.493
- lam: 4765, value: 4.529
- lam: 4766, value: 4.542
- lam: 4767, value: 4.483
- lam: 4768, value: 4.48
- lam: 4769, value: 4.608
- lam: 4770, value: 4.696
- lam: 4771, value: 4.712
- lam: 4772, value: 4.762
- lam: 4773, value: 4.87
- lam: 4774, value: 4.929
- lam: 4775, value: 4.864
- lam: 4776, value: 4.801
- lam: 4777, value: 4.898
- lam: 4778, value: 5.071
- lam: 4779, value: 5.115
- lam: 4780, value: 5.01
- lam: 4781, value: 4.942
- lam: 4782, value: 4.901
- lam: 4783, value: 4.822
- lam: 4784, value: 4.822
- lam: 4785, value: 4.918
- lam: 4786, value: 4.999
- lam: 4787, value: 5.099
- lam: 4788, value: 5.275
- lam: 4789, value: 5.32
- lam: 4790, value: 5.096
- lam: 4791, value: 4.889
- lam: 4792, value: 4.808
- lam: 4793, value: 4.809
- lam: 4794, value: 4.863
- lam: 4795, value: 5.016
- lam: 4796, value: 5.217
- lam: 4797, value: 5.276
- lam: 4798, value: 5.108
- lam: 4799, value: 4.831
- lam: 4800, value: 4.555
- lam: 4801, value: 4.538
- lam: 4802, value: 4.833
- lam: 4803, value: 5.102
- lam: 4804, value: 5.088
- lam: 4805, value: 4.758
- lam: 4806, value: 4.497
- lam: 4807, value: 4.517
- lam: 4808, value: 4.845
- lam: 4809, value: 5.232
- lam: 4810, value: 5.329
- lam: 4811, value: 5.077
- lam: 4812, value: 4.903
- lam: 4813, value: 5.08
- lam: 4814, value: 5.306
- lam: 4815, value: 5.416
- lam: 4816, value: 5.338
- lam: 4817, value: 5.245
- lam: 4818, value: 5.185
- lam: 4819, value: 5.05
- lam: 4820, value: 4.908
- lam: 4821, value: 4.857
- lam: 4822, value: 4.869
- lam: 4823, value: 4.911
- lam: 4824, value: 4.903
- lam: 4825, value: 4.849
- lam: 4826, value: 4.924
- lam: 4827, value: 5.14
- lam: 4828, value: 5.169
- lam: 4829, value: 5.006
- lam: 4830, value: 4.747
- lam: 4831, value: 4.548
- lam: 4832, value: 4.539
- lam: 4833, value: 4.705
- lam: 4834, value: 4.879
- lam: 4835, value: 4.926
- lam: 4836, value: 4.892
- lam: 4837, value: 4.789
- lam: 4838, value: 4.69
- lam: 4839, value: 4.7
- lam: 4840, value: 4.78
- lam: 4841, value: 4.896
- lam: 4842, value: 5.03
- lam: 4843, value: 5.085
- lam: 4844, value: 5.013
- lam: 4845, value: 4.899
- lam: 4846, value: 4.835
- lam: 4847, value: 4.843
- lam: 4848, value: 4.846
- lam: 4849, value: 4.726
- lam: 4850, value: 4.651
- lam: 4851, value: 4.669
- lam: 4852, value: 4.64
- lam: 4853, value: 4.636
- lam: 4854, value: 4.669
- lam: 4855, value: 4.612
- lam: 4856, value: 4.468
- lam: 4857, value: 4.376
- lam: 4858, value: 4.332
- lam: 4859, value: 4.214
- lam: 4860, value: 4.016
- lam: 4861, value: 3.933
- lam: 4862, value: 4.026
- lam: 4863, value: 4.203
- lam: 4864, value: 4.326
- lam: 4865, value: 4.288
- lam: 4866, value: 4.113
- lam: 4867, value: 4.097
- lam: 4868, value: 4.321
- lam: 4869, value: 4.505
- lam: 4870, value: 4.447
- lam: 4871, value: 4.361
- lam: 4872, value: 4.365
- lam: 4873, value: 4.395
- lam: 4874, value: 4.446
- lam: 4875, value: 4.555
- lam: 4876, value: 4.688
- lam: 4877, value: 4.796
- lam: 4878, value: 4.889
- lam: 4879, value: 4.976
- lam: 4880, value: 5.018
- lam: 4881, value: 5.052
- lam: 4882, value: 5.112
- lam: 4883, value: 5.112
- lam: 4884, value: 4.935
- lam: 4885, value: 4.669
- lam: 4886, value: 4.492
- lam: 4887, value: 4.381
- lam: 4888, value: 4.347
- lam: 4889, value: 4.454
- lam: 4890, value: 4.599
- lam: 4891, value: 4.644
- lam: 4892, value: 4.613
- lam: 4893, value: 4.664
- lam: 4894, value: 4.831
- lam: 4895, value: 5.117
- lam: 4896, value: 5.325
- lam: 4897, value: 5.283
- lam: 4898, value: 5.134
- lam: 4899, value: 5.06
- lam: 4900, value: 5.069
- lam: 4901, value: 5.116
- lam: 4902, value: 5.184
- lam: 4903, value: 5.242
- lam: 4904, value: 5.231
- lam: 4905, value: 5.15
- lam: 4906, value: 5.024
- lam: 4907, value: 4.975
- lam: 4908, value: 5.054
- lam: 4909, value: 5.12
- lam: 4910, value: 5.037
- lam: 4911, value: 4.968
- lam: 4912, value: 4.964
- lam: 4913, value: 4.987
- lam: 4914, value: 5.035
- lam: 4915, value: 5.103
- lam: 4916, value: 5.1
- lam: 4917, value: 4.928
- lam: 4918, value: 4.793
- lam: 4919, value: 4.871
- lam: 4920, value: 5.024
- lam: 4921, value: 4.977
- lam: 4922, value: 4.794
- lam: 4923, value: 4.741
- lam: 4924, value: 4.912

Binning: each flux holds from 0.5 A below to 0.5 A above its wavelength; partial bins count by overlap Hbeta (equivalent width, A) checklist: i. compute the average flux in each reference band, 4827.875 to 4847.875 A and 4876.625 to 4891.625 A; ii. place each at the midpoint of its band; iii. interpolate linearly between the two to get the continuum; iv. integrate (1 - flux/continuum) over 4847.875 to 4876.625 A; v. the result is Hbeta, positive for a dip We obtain 2.4 A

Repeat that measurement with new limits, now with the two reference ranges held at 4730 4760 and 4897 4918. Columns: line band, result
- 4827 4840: 0.5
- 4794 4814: 0.2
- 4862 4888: 2.5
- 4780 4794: 0.0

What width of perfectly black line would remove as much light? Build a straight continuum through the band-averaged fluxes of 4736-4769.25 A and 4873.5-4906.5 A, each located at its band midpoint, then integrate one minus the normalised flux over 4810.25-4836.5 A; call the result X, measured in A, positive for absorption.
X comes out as -0.4 A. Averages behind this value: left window 4.92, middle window 4.98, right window 4.89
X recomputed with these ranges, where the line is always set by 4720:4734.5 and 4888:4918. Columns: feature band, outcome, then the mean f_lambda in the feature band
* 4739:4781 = -1.65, 4.93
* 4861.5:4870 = 1.17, 4.25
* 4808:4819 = -0.80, 5.19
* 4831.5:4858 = 0.72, 4.75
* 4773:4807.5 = -0.96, 4.93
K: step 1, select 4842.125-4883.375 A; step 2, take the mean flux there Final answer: 4.58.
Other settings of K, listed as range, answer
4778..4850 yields 4.94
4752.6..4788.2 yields 4.88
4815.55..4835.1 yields 4.93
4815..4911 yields 4.77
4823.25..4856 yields 4.82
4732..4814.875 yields 4.92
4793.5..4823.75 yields 4.99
